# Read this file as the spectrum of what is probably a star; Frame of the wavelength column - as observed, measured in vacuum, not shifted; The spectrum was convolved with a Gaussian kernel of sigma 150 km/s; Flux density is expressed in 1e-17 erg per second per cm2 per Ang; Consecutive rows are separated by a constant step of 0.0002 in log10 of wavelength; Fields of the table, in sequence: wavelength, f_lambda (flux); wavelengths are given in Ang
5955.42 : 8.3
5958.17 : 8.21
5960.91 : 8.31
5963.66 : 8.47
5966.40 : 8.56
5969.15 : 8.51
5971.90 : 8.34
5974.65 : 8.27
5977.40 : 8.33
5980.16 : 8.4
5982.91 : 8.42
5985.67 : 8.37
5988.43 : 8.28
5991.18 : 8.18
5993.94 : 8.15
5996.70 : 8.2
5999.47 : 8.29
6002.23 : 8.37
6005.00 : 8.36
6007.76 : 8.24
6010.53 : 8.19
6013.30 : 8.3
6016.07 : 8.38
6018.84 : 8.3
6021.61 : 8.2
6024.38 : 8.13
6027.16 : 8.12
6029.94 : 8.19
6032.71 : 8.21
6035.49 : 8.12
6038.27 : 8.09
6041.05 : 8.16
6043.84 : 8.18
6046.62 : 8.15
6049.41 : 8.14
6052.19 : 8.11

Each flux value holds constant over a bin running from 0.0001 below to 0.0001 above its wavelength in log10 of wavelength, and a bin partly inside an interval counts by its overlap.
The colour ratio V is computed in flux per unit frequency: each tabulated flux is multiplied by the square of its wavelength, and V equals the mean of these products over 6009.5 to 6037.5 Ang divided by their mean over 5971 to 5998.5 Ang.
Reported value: 1.0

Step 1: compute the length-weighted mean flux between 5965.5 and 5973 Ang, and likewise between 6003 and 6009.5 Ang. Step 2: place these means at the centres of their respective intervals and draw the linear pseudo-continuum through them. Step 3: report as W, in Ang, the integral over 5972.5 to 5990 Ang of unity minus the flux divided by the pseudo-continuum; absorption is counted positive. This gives 0.14 Ang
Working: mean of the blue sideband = 8.47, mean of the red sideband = 8.3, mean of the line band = 8.34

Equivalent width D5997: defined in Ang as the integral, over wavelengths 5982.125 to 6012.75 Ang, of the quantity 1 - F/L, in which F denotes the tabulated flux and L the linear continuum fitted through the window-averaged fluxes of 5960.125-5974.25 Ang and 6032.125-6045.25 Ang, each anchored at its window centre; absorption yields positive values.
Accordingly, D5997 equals 0.1 Ang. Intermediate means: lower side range 8.43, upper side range 8.15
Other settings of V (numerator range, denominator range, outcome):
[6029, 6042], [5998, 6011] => 0.99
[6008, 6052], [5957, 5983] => 1.00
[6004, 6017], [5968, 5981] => 1.00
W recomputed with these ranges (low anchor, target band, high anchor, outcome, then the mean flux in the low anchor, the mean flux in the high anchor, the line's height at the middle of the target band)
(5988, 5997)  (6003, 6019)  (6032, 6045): -0.23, 8.2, 8.14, 8.18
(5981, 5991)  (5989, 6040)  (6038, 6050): 0.13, 8.34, 8.14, 8.25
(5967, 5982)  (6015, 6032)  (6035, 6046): -0.03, 8.38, 8.14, 8.2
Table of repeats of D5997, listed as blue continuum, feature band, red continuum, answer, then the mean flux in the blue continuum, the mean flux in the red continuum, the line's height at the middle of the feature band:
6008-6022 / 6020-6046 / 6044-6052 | 0.2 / 8.28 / 8.15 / 8.21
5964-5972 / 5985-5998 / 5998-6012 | 0.2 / 8.5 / 8.29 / 8.36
